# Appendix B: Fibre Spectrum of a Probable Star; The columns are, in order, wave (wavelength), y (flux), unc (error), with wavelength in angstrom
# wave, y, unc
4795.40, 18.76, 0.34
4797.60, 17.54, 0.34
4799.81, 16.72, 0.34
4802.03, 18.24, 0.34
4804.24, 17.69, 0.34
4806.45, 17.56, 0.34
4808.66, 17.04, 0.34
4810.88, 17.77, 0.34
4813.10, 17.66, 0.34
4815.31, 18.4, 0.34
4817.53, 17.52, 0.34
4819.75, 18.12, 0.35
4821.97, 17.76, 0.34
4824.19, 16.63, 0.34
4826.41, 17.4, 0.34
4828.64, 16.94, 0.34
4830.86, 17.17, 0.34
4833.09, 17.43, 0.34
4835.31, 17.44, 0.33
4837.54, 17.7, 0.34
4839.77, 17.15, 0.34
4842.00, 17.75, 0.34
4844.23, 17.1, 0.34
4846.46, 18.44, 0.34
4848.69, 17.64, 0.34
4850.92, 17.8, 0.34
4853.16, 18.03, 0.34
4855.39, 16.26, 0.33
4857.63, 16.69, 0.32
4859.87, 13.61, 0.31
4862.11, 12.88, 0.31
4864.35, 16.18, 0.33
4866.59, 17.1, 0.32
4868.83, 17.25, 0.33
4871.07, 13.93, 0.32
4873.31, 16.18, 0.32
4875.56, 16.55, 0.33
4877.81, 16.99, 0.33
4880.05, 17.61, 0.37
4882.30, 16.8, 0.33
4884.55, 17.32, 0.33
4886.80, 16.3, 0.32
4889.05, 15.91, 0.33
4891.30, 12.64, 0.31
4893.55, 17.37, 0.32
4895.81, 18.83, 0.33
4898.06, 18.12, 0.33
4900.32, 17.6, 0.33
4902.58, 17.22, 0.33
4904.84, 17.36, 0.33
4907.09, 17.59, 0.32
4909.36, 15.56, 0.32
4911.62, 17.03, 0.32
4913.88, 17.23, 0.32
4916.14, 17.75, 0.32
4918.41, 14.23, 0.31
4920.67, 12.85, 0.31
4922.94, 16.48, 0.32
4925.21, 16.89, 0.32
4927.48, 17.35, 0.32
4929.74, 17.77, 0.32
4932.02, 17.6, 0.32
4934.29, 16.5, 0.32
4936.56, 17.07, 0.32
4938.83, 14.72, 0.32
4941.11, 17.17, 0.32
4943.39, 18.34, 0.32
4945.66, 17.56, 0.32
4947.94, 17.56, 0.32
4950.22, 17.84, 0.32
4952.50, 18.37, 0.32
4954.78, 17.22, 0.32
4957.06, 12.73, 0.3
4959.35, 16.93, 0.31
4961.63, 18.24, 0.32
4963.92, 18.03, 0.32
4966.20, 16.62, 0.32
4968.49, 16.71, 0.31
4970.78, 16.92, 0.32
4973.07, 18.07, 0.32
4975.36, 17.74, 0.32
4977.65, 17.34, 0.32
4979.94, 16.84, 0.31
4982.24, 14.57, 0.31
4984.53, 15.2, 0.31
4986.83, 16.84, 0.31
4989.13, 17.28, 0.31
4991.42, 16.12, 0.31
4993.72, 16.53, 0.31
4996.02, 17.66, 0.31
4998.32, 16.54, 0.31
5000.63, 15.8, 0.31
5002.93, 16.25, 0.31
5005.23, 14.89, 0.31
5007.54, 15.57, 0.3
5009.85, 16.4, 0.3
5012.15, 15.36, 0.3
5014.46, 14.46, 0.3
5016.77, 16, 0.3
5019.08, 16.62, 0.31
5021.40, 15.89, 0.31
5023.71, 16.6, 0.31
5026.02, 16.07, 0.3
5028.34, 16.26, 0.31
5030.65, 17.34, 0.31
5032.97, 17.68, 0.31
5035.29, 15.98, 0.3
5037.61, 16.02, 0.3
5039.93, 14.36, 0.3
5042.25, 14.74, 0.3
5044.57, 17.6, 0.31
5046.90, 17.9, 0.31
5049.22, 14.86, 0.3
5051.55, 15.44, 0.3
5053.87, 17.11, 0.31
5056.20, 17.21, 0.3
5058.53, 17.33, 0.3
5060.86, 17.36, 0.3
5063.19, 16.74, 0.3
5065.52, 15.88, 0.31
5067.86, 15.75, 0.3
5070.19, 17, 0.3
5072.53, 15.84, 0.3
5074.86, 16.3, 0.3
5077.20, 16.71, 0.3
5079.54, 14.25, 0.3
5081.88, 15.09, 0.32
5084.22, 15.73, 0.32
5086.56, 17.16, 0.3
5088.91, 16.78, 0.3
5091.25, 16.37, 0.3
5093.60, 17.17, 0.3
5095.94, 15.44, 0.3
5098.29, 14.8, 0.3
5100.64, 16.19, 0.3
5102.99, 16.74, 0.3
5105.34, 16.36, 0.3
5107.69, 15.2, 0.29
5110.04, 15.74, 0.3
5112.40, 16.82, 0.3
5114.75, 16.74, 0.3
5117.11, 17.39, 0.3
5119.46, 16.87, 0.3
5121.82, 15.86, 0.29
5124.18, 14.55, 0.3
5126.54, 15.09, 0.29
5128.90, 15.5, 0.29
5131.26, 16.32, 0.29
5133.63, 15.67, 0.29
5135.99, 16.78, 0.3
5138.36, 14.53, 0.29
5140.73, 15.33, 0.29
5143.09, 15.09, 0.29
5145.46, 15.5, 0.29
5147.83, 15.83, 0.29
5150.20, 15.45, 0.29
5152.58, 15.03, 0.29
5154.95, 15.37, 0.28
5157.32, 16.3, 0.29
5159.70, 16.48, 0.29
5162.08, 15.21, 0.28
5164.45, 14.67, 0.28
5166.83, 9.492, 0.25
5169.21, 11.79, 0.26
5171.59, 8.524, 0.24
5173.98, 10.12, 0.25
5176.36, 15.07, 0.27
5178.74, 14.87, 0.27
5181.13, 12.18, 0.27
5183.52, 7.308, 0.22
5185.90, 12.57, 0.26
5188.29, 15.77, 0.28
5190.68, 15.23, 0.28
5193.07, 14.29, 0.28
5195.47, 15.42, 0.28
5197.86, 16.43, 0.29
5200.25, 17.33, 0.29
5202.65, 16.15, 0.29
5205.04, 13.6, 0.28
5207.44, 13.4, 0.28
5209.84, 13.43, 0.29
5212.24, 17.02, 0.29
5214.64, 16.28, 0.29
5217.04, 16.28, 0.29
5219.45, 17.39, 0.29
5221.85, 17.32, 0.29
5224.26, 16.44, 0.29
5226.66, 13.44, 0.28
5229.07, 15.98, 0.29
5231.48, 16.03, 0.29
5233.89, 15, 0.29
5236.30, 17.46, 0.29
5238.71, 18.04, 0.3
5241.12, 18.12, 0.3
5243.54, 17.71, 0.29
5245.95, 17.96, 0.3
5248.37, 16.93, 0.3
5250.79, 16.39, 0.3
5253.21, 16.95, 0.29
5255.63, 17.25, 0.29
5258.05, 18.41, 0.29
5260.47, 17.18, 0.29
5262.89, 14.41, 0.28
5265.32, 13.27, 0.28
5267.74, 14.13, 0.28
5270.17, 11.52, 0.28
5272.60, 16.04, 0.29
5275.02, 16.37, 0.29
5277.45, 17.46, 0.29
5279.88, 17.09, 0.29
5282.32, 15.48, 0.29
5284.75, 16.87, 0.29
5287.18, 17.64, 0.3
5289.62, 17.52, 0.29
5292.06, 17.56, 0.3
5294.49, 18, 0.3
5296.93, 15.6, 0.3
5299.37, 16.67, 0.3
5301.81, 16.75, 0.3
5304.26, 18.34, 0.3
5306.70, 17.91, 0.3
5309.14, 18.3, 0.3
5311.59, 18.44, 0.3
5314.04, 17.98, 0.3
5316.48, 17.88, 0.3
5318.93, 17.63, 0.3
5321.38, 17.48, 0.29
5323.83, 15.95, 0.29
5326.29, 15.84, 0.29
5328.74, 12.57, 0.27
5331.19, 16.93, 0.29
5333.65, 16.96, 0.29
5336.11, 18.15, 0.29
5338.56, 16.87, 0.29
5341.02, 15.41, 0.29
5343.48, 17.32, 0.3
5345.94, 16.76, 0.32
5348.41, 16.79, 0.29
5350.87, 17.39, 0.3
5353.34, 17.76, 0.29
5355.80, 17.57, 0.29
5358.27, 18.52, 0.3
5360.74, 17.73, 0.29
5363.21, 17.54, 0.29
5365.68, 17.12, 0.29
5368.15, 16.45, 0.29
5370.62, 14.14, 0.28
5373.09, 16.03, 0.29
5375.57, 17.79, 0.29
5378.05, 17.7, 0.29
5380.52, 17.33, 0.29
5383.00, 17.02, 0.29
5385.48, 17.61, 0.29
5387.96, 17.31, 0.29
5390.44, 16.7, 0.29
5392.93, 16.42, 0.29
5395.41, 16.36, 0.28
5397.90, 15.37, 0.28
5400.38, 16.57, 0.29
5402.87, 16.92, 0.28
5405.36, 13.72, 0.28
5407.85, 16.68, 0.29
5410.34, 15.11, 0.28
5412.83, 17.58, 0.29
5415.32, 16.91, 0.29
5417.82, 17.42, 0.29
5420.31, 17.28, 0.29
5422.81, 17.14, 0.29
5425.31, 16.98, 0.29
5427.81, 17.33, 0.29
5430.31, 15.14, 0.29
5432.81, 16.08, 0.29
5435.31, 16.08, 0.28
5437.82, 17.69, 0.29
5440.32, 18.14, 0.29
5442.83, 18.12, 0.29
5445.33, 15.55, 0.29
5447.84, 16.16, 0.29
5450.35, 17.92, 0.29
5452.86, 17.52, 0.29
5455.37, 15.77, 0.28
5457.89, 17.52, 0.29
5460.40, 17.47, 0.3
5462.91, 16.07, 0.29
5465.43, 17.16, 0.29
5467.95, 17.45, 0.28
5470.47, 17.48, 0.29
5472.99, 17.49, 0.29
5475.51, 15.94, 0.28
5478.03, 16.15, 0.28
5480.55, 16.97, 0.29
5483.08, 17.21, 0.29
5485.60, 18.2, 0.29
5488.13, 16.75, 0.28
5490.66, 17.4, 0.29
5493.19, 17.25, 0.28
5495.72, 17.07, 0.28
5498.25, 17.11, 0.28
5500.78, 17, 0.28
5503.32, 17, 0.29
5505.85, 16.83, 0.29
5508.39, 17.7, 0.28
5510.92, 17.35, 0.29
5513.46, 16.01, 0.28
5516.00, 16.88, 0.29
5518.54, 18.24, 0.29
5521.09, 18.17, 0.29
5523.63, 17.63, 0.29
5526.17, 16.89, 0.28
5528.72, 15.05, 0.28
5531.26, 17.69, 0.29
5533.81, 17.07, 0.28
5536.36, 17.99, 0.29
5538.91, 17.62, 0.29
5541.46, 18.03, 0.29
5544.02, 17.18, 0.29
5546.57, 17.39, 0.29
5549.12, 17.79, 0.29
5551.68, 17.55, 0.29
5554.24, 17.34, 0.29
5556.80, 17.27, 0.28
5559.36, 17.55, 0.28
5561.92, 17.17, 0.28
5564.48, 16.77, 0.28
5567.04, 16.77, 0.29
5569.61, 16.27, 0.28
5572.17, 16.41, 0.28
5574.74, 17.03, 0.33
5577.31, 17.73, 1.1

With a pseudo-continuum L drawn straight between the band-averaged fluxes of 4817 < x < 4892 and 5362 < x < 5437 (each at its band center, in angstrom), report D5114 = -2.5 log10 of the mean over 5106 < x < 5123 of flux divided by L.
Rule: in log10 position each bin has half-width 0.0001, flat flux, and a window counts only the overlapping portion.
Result 0.02 mag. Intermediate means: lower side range 16.7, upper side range 16.6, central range 16.4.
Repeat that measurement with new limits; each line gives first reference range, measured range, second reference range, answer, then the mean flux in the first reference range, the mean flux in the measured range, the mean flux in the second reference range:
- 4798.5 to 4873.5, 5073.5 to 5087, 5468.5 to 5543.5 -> 0.08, 17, 15.8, 17.2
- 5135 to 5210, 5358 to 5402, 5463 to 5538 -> -0.05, 14.2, 16.8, 17.1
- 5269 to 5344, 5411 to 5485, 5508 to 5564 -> 0.01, 16.8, 17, 17.3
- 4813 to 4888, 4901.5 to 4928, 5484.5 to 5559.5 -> 0.03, 16.9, 16.4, 17.3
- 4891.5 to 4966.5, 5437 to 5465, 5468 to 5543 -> 0.00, 16.9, 17.1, 17.2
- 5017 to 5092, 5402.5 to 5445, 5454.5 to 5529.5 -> 0.02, 16.3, 16.7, 17.1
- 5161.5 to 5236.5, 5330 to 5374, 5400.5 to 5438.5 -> -0.07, 14.4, 17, 16.5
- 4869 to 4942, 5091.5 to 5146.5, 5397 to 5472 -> 0.05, 16.6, 15.9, 16.8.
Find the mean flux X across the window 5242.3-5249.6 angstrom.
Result 17.5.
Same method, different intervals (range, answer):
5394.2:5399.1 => 15.9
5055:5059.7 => 17.3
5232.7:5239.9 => 16.8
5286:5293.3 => 17.6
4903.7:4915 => 17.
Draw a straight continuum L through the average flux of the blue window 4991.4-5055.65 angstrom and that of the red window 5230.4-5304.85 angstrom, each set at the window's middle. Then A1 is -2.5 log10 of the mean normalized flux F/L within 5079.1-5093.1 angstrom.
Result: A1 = 0.015 mag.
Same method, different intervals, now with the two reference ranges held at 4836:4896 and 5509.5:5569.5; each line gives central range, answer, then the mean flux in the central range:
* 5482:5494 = -0.01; 17.4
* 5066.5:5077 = 0.03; 16.3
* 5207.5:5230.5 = 0.07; 15.8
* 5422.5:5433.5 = 0.04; 16.5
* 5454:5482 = 0.02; 16.9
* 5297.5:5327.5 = -0.02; 17.4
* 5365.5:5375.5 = 0.07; 16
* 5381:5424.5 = 0.03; 16.6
